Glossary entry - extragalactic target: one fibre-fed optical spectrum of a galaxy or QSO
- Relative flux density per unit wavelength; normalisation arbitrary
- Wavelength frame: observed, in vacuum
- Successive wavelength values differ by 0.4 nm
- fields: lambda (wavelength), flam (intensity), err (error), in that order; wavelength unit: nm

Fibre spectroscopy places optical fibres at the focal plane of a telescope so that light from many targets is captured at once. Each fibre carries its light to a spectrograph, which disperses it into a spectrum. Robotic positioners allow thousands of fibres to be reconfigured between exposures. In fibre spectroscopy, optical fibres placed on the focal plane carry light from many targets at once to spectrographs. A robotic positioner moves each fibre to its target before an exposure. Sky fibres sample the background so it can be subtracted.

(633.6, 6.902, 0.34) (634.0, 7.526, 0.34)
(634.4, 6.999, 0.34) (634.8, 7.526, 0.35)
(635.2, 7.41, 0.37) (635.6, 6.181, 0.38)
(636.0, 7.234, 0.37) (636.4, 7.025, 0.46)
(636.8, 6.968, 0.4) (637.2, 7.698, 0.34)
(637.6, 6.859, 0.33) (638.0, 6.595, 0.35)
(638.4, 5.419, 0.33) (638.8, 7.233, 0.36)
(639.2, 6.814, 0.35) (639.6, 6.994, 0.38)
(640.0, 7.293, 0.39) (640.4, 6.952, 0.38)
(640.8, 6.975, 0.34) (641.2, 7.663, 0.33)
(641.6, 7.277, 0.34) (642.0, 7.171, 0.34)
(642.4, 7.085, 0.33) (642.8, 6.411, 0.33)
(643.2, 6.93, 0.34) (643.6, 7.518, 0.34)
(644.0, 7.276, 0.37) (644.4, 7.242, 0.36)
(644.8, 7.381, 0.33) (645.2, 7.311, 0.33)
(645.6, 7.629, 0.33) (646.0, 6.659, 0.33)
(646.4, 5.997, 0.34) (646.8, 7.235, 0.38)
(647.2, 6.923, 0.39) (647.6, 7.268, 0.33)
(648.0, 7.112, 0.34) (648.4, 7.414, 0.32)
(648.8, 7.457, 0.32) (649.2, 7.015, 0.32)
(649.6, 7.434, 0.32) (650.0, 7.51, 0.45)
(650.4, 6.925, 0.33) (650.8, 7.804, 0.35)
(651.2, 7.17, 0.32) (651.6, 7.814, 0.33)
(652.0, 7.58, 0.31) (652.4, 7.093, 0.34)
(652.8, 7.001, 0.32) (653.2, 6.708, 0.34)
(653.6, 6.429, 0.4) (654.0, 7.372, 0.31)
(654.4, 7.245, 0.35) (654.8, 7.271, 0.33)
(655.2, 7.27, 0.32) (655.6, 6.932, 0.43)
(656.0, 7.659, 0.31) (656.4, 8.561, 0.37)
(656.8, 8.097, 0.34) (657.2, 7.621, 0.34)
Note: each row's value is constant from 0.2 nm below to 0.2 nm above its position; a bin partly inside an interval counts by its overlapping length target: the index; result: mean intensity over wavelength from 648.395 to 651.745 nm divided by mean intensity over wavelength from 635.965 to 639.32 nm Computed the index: 1.08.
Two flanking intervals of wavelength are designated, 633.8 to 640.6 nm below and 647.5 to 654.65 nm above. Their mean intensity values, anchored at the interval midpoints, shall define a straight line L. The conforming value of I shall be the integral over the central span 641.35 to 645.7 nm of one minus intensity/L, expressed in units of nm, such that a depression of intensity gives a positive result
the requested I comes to -0.06 nm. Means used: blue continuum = 6.98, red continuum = 7.24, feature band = 7.2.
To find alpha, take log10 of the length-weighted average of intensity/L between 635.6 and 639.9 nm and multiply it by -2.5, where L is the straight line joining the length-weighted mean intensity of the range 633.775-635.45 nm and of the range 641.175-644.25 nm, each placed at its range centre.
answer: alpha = 0.06 mag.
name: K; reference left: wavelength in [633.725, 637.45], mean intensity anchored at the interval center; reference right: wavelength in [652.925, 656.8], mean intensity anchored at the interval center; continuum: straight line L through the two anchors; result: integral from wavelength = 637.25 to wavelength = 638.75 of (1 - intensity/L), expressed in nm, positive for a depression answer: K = 0.137 nm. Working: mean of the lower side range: 7.16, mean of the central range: 6.53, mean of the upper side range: 7.31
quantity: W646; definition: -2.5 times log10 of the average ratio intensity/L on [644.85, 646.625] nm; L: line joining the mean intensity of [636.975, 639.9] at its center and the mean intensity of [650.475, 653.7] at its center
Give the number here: 0.01 mag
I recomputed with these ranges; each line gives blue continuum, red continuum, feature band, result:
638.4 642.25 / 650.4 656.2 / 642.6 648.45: 0.04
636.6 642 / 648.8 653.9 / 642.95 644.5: -0.03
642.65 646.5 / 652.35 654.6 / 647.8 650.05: -0.09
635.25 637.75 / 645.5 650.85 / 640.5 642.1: -0.04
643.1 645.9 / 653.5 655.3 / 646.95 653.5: -0.03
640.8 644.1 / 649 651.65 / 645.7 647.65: 0.12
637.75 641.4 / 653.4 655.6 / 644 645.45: -0.08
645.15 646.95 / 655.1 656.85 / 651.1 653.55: 0.08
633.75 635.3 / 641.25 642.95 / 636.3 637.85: 0.03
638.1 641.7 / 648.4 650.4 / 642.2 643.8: 0.02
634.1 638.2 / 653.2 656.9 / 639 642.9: 0.03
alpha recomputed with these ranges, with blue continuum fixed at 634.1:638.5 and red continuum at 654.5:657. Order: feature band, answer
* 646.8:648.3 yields 0.029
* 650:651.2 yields 0.012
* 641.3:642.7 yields -0.002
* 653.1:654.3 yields 0.100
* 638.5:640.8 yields 0.013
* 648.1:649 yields -0.005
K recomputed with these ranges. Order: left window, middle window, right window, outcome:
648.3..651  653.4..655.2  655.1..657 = 0.12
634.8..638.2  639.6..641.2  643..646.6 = -0.02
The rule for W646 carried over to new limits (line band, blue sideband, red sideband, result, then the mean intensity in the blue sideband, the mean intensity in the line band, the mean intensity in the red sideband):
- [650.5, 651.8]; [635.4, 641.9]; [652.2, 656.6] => -0.05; 6.95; 7.54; 7.23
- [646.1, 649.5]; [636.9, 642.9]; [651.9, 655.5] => 0.00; 6.97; 7.05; 7.09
